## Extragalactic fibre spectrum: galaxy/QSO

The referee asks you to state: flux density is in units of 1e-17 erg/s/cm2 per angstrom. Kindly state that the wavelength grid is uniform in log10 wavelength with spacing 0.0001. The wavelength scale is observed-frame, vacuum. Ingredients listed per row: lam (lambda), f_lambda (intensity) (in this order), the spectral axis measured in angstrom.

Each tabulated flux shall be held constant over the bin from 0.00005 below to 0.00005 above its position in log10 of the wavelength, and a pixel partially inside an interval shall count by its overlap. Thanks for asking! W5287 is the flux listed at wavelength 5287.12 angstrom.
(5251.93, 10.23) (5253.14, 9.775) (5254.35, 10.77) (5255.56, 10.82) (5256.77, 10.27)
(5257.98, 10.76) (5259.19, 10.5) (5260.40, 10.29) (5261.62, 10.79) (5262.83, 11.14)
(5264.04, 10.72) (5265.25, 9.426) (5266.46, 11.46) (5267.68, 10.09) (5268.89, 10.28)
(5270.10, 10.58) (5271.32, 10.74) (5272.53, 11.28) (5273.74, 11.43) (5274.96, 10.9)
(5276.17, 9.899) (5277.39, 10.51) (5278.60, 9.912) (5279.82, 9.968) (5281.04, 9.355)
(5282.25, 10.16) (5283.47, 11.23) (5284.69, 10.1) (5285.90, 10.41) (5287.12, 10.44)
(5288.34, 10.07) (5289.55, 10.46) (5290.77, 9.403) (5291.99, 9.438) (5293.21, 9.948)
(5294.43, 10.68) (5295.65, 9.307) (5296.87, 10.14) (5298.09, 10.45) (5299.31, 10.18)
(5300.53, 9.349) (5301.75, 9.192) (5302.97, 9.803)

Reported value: 10.44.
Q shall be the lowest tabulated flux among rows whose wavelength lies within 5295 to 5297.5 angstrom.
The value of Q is 9.307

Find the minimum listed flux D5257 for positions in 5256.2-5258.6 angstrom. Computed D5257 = 10.27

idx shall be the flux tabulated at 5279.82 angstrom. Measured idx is 9.968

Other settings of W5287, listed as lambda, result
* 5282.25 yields 10.16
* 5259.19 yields 10.5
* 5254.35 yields 10.77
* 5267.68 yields 10.09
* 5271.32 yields 10.74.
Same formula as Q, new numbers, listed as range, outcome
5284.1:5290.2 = 10.07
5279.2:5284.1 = 9.355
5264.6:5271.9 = 9.426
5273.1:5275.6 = 10.9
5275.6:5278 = 9.899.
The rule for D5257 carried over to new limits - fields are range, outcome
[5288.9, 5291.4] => 9.403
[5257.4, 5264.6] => 10.29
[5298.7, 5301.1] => 9.349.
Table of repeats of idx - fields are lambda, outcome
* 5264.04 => 10.72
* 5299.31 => 10.18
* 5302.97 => 9.803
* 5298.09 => 10.45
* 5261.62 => 10.79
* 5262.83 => 11.14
